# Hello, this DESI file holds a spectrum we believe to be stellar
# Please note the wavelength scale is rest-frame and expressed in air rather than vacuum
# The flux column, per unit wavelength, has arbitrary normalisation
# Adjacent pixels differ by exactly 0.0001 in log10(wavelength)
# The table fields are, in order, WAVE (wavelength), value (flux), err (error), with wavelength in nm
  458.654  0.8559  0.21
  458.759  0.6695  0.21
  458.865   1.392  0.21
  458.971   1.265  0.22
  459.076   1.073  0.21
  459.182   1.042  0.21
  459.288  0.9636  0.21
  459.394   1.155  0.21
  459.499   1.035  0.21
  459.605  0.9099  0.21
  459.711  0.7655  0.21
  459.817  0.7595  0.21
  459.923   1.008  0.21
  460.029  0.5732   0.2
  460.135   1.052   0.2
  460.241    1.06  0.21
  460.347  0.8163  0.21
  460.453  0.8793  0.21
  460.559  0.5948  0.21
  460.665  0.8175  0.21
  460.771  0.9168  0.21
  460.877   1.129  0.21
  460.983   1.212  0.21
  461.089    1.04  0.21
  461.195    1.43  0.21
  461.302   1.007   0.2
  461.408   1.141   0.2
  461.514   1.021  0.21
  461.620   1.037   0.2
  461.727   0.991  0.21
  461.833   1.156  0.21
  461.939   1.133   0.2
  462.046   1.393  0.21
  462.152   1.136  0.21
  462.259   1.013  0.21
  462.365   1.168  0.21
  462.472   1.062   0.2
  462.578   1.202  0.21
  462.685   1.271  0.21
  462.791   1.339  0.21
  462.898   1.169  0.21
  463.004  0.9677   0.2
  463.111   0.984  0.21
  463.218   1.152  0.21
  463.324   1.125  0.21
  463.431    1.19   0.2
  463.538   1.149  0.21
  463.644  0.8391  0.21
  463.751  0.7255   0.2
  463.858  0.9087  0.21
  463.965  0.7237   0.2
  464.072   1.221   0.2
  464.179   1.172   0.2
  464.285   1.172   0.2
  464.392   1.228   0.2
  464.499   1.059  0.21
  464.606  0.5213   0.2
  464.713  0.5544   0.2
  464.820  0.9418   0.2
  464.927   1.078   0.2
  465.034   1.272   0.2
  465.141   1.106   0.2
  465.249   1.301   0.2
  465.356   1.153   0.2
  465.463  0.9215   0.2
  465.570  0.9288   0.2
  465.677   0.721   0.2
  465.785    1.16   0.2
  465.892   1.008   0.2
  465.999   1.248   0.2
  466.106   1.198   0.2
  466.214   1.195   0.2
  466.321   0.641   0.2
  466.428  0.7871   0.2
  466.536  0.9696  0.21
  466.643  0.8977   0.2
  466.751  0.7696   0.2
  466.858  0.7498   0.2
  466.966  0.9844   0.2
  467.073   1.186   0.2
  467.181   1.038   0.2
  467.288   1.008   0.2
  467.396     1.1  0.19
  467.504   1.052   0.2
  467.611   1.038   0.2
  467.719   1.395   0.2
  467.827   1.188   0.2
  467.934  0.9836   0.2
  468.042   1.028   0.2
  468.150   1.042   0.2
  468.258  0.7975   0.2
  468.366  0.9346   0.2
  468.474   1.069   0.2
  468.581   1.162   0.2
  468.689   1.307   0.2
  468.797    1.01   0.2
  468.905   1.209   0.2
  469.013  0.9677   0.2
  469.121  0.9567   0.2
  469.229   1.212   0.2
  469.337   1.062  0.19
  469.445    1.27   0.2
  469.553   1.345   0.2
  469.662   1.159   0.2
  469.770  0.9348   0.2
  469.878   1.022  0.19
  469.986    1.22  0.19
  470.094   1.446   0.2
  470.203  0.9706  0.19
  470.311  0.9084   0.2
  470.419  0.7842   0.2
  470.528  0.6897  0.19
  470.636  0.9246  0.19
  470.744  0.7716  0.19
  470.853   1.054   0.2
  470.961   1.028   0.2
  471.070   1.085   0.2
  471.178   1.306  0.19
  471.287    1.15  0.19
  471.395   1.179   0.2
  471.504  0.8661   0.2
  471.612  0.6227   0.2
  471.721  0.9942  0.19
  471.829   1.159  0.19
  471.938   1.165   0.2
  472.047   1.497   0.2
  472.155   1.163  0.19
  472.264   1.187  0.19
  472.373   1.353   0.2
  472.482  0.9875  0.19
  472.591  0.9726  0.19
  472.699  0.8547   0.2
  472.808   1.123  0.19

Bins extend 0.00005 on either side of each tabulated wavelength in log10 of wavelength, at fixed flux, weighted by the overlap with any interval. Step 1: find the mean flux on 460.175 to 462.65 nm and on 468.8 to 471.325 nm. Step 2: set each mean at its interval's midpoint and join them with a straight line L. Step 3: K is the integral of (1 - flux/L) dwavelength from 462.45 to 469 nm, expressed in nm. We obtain 0.15 nm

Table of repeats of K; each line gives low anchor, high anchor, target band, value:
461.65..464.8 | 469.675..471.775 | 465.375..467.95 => 0.06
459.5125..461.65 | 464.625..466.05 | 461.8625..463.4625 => -0.27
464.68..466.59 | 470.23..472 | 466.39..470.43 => -0.23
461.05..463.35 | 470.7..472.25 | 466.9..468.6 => 0.07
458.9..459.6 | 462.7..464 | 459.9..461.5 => 0.13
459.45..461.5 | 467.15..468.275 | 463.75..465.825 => 0.05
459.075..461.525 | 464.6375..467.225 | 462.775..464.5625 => -0.14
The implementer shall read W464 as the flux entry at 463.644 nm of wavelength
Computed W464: 0.8391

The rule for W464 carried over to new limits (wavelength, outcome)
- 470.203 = 0.9706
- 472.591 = 0.9726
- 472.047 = 1.497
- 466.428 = 0.7871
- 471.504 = 0.8661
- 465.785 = 1.16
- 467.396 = 1.1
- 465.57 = 0.9288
